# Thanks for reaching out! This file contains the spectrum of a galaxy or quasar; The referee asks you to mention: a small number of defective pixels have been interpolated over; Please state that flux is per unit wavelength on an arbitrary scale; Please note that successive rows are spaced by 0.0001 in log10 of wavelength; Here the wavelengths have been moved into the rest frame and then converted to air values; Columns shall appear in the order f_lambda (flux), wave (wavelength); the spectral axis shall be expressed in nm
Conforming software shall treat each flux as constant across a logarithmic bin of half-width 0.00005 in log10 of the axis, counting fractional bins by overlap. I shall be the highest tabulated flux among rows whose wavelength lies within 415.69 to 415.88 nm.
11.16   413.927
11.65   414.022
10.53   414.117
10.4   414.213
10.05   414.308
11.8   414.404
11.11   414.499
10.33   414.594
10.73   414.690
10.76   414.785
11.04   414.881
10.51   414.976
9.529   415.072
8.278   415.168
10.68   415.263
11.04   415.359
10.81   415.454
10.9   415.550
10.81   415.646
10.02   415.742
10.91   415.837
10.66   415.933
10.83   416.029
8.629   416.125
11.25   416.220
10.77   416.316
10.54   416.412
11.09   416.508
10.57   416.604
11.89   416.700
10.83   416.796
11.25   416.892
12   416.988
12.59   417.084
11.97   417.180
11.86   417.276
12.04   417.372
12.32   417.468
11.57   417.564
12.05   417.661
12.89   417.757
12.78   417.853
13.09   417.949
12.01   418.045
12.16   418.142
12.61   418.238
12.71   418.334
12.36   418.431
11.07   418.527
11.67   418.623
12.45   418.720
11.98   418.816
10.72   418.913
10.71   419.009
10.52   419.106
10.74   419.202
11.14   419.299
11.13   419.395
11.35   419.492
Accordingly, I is 10.91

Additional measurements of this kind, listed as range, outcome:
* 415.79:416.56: 11.25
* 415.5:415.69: 10.9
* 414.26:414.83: 11.8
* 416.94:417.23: 12.59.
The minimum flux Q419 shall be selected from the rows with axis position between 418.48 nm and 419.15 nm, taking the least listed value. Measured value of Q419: 10.52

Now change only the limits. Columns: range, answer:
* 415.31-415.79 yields 10.02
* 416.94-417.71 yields 11.57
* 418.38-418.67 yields 11.07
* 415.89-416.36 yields 8.629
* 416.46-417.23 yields 10.57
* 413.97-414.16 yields 10.53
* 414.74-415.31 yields 8.278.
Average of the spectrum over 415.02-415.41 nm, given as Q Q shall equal 9.9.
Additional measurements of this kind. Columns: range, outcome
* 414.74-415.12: 10.4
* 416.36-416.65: 10.7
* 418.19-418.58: 12.2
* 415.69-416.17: 10.2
